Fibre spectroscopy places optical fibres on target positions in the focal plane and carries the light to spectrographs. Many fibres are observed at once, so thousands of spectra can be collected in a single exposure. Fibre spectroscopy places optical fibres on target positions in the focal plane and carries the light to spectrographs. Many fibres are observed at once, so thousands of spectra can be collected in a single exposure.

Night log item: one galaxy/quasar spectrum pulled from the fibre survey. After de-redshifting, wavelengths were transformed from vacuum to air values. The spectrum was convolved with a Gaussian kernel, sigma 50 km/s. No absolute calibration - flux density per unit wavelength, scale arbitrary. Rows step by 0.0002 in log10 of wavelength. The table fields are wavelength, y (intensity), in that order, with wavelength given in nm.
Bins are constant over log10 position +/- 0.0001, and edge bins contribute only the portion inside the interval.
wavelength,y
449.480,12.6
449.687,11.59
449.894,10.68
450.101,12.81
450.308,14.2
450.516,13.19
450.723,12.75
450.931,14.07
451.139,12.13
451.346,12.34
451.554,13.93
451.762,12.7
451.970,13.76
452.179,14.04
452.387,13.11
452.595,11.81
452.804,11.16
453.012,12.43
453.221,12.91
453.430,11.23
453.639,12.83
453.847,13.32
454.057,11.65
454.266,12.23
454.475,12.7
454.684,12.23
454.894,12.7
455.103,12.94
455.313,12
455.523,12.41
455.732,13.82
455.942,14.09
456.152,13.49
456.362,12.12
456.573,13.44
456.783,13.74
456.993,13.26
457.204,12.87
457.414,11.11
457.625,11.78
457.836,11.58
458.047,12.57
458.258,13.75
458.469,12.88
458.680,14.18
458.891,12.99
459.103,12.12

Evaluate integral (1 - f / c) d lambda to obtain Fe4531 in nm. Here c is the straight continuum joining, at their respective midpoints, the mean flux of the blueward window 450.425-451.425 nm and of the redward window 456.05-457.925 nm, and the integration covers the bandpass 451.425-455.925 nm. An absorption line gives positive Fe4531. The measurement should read 0.03 nm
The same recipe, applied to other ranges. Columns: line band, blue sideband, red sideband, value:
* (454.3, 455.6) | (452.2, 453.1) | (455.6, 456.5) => 0.05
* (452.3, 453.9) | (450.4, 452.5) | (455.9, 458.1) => 0.09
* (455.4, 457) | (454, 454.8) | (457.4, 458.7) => -0.12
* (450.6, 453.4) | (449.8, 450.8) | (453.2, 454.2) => -0.06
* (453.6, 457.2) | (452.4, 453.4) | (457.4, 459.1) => -0.15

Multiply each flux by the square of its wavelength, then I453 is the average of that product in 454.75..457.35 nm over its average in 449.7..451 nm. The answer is 1.04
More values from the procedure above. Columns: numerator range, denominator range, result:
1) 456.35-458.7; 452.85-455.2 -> 1.04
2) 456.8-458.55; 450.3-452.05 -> 0.98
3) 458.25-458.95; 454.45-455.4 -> 1.09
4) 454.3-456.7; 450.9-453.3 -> 1.02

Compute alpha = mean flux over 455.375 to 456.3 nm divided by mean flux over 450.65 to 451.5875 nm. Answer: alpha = 1.0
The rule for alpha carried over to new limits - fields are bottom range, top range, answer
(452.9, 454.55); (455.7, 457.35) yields 1.07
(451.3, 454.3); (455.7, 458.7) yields 1.02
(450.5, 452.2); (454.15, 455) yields 0.95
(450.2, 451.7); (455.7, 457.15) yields 1.01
